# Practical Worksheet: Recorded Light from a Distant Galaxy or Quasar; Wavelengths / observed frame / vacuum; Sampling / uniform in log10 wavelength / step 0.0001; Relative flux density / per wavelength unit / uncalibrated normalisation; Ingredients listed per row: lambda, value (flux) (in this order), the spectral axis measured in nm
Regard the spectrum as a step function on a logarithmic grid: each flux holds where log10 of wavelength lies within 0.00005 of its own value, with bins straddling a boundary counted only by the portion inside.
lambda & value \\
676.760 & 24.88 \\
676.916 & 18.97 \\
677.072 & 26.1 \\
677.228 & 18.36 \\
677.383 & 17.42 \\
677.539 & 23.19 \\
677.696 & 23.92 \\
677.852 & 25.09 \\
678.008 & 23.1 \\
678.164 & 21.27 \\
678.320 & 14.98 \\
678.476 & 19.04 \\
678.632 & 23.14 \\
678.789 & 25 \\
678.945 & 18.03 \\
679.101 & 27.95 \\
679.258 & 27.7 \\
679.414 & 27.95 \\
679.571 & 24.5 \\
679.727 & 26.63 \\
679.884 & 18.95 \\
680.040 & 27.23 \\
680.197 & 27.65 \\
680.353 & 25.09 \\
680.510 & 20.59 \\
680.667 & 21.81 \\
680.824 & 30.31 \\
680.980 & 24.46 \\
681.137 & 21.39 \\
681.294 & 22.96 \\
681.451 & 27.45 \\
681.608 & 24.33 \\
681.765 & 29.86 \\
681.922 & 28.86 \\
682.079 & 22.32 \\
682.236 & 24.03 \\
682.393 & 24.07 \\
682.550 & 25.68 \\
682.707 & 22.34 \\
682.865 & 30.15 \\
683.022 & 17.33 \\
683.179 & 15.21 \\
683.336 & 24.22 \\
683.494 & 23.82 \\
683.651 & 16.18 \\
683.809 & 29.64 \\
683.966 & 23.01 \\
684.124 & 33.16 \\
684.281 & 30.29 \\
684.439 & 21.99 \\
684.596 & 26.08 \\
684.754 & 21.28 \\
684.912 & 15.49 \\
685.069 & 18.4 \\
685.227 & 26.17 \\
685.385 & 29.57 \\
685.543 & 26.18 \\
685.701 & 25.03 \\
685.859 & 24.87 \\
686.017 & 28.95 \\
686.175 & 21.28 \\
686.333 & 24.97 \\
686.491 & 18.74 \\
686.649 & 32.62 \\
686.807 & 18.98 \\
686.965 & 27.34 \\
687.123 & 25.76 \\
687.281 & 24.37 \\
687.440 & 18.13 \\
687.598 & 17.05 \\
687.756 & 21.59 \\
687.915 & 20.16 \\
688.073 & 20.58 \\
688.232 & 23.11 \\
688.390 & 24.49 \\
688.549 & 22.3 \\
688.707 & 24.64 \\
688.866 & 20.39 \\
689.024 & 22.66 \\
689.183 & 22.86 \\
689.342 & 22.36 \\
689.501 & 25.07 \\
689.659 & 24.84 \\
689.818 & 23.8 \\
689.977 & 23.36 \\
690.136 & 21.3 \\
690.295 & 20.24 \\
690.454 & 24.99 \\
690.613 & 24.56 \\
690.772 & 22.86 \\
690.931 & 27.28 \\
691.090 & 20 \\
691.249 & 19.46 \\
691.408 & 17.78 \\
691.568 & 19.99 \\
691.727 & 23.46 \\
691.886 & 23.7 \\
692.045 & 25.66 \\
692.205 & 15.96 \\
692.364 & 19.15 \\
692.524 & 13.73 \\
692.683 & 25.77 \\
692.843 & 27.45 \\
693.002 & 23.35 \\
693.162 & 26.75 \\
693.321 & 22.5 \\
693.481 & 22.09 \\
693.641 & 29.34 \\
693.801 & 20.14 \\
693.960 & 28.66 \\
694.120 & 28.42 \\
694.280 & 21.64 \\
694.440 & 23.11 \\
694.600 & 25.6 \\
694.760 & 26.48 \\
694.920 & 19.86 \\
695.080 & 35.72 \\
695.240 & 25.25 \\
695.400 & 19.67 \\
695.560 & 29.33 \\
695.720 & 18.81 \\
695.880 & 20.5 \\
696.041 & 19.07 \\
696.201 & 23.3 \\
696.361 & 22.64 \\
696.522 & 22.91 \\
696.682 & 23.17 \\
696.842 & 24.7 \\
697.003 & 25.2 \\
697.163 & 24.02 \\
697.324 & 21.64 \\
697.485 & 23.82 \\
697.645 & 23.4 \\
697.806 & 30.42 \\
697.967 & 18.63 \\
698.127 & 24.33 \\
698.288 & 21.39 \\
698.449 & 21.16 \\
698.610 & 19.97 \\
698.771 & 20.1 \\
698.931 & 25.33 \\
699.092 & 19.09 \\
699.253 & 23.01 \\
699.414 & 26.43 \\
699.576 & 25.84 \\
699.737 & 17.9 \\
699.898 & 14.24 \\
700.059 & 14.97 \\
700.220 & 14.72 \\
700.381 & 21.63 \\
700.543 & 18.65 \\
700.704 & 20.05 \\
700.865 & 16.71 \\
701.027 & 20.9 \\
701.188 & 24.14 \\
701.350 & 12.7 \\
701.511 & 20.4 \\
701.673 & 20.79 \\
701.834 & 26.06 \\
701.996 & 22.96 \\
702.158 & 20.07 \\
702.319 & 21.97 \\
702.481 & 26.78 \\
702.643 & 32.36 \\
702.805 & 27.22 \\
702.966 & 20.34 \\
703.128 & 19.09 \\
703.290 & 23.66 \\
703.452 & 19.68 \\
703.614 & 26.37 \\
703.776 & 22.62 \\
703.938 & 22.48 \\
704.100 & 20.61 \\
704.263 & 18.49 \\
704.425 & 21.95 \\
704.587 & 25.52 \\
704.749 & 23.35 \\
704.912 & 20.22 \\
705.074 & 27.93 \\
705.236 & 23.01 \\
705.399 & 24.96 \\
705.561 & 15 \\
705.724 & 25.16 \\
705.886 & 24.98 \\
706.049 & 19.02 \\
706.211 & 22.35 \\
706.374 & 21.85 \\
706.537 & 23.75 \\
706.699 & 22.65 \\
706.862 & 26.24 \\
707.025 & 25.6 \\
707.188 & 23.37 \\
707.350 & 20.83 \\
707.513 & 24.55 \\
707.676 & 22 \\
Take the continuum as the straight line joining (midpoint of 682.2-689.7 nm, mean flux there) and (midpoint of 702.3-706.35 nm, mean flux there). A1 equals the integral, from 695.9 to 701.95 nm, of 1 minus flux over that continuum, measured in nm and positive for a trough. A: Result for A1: 0.45 nm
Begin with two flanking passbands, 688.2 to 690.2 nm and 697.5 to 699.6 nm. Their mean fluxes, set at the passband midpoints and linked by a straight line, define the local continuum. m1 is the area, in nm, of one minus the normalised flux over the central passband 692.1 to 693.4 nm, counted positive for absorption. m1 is 0.07 nm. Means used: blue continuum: 23.2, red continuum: 23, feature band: 21.9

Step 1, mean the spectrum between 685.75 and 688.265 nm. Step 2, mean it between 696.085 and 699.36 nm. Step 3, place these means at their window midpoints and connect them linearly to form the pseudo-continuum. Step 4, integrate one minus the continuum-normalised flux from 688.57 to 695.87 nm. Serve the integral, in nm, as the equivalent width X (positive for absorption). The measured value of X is -0.10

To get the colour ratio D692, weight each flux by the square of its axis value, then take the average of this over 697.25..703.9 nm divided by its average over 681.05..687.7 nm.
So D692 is 0.9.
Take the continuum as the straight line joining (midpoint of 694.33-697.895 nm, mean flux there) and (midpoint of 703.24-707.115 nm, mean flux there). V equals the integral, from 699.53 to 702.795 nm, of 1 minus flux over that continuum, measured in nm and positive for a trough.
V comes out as 0.35 nm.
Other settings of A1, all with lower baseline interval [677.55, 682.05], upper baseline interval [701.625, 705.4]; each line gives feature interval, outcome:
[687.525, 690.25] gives 0.17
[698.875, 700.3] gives 0.20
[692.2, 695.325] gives -0.08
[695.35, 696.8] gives 0.08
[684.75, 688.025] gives 0.10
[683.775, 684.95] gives -0.06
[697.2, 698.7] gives 0.05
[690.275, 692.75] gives 0.23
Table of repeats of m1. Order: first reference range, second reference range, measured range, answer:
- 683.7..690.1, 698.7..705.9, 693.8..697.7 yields -0.234 nm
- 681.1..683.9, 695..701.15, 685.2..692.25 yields 0.024 nm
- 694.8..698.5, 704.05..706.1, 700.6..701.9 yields 0.157 nm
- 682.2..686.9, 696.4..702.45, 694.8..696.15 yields -0.088 nm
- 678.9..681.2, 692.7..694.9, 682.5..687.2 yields 0.131 nm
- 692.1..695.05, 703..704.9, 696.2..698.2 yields -0.060 nm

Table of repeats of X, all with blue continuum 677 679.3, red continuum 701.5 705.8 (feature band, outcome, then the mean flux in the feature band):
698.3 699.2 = 0.06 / 21.2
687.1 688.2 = 0.08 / 20.9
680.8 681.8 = -0.14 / 25.4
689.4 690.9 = -0.07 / 23.6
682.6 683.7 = 0.04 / 21.6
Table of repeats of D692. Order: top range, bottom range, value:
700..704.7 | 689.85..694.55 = 0.97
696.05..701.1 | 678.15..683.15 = 0.94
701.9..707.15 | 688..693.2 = 1.07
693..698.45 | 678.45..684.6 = 1.02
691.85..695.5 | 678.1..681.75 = 1.04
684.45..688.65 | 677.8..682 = 0.97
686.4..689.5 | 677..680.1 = 1.01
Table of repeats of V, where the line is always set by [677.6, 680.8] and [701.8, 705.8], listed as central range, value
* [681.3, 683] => -0.14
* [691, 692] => 0.10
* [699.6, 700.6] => 0.24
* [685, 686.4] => -0.10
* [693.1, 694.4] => -0.09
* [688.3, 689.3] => 0.02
